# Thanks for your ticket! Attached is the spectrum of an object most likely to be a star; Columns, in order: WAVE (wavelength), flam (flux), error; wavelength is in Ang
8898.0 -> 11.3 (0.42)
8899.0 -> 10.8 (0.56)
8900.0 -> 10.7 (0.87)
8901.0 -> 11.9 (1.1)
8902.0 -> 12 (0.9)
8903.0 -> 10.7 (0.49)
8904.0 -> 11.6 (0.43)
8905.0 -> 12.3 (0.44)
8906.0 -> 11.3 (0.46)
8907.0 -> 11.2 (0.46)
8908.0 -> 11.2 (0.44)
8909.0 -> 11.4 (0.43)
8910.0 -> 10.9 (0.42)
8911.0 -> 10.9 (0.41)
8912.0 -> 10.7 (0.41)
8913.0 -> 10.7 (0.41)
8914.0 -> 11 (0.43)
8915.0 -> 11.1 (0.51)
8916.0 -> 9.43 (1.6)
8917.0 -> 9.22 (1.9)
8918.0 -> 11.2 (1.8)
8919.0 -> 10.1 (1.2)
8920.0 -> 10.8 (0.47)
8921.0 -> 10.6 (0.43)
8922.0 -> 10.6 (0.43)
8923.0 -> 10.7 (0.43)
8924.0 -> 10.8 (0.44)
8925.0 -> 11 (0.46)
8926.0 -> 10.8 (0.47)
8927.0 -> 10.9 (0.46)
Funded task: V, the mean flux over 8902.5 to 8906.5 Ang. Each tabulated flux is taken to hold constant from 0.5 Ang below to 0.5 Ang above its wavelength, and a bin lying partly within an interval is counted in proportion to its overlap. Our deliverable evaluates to 11.5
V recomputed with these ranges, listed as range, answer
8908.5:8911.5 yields 11.1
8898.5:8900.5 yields 10.8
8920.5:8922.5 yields 10.6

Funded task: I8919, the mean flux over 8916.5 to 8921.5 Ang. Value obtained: 10.4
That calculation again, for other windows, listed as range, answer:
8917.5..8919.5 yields 10.6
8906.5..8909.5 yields 11.3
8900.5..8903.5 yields 11.5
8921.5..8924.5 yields 10.7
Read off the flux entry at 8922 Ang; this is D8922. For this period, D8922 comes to 10.6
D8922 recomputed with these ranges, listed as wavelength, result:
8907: 11.2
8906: 11.3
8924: 10.8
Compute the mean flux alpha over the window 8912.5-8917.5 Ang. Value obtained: 10.3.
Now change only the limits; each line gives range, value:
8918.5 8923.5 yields 10.6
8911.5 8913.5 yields 10.7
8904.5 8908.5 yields 11.5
